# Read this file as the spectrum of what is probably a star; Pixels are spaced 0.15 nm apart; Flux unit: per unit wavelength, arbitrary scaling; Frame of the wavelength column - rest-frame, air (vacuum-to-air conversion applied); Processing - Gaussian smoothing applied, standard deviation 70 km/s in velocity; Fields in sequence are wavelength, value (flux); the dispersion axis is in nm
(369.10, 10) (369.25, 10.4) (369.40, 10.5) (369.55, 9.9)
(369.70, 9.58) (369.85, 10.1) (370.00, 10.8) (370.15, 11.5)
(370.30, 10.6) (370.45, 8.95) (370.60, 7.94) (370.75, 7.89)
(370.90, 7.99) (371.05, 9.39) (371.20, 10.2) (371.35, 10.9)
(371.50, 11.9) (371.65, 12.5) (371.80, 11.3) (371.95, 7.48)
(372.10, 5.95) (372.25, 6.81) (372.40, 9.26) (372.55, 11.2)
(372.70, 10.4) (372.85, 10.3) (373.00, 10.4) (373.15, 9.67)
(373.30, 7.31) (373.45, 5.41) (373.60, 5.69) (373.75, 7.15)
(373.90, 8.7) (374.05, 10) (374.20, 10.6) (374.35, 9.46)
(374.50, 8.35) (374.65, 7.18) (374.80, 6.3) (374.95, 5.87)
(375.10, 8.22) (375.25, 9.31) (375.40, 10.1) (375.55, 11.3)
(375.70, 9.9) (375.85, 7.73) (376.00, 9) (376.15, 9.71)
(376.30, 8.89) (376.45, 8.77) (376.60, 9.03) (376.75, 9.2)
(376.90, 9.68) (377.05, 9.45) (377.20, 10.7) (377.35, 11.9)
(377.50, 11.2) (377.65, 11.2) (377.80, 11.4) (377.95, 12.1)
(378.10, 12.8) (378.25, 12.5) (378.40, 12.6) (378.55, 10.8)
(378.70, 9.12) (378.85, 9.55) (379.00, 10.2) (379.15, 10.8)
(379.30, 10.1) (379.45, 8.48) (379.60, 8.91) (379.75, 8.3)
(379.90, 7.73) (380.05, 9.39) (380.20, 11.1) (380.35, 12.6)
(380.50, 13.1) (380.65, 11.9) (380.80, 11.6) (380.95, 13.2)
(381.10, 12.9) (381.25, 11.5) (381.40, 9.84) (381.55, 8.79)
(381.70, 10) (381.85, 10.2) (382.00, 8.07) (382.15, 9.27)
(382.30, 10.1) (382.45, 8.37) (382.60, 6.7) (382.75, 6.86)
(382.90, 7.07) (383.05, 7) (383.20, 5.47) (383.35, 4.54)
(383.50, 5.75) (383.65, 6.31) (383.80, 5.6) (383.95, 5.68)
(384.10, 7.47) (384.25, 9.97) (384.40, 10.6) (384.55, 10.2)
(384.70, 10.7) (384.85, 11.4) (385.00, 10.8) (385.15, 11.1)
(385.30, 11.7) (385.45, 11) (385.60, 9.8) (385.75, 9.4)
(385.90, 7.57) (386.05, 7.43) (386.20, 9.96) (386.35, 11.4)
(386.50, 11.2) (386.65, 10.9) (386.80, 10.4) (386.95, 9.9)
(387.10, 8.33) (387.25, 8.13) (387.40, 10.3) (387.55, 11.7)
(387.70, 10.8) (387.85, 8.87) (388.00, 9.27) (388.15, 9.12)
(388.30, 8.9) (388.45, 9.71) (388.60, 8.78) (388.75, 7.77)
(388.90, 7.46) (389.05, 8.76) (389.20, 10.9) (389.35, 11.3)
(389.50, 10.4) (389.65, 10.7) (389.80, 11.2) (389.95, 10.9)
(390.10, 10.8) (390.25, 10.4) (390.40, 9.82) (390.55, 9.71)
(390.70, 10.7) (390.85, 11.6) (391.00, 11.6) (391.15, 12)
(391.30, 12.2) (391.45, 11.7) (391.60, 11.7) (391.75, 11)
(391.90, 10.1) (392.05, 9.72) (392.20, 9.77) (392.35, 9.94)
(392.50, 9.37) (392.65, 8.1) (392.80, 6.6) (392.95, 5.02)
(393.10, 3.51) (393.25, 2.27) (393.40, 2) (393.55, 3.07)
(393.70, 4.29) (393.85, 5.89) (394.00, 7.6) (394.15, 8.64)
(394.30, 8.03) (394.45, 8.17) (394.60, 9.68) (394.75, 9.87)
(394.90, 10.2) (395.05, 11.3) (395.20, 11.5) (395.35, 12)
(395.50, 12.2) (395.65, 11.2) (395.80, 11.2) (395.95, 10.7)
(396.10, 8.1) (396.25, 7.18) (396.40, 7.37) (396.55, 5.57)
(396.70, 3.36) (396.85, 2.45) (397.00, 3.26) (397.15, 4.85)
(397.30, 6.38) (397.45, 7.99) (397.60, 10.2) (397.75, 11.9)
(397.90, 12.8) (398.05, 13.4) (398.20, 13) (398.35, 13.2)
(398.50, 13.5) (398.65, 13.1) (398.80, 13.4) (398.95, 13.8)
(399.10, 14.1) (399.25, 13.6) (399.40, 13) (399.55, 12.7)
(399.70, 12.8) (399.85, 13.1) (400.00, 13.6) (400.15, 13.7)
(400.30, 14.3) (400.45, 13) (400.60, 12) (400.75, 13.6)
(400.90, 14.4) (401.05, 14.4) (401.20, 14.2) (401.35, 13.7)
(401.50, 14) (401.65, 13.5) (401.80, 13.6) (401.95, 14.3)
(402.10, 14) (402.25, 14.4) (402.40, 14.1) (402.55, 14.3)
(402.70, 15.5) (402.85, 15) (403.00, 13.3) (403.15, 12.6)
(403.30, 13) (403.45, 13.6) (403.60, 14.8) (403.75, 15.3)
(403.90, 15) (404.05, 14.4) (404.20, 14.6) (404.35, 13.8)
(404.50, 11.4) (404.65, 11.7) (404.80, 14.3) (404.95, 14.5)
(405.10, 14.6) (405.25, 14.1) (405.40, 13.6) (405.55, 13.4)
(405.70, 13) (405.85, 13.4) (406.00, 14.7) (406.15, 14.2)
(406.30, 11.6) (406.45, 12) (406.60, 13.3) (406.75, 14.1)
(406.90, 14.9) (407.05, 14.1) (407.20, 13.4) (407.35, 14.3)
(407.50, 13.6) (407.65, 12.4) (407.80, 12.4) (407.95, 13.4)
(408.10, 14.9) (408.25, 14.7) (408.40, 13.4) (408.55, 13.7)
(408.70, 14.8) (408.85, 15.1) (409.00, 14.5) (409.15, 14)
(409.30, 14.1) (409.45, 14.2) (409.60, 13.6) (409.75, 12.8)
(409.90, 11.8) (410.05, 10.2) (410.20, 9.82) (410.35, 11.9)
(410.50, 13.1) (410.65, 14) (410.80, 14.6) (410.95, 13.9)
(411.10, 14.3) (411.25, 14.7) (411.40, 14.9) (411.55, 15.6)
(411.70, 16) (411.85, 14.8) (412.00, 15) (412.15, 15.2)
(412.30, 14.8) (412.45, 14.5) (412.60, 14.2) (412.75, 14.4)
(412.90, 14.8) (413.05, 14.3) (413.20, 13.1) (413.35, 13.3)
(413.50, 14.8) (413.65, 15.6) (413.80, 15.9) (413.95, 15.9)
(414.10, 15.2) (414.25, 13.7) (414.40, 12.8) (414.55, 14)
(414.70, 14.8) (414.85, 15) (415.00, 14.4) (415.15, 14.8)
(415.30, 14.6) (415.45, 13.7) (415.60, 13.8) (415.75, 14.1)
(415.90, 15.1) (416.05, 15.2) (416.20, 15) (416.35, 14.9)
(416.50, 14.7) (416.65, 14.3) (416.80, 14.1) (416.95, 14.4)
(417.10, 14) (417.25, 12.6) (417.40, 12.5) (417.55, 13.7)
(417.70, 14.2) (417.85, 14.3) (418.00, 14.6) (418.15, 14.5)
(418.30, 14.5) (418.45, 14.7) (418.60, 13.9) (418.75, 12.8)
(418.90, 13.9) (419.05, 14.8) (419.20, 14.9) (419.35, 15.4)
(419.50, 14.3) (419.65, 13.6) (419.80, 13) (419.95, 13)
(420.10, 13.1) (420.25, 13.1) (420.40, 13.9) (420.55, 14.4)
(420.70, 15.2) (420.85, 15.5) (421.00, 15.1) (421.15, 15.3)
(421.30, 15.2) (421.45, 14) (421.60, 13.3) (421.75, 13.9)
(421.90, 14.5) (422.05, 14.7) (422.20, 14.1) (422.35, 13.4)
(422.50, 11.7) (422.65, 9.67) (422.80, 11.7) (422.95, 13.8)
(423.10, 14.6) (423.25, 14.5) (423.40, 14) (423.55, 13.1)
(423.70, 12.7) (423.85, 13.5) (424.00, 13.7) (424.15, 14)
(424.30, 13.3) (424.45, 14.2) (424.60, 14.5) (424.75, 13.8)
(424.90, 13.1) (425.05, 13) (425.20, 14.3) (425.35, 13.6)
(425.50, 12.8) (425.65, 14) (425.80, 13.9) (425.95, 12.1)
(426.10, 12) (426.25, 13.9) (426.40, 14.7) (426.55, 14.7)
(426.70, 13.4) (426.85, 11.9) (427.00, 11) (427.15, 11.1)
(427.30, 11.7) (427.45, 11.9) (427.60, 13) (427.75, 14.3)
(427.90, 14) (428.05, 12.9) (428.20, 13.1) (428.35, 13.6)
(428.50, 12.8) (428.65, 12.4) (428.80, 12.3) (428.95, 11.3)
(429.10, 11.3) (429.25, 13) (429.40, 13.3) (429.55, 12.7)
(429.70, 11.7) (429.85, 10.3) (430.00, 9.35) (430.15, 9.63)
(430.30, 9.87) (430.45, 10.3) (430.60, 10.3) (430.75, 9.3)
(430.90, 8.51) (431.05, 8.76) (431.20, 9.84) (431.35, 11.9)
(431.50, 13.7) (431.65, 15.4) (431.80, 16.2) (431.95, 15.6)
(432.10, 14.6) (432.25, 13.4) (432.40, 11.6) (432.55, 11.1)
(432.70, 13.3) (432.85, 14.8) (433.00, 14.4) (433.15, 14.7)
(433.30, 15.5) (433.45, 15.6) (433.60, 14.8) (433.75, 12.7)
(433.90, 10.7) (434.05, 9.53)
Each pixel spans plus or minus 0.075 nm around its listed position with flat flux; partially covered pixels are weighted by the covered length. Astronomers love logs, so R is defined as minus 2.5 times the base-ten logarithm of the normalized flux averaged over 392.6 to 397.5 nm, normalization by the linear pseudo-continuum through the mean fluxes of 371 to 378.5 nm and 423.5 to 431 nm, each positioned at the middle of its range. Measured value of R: 0.42 mag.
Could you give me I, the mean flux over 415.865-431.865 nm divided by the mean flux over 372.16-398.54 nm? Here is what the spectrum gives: 1.4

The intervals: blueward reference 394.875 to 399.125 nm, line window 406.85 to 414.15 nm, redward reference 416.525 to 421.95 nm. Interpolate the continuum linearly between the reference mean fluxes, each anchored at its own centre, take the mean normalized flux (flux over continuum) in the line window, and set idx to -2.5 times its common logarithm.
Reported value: -0.13 mag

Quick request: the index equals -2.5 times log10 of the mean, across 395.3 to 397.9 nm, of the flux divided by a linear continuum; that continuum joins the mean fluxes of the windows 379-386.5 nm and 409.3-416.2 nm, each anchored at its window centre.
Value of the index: 0.388 mag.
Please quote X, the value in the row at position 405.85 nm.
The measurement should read 13.4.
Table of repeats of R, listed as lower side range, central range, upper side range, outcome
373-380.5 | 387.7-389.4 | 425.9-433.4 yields 0.11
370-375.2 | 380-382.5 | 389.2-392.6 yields -0.10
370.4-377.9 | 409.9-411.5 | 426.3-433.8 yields -0.15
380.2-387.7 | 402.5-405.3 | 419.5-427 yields -0.20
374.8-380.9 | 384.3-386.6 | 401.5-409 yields 0.09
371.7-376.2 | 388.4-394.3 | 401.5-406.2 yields 0.30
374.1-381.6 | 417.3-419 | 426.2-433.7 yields -0.16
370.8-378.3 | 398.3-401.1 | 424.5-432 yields -0.23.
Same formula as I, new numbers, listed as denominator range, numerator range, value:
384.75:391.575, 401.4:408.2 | 1.35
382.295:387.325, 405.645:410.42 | 1.53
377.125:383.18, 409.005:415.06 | 1.38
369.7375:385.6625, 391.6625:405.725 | 1.18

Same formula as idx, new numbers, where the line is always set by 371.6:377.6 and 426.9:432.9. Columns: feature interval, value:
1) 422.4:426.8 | -0.13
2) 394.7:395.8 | -0.10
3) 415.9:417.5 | -0.24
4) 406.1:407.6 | -0.24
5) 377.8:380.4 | -0.13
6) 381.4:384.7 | 0.20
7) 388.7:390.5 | -0.02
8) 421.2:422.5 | -0.20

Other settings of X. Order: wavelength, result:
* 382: 8.07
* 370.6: 7.94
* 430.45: 10.3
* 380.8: 11.6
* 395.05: 11.3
